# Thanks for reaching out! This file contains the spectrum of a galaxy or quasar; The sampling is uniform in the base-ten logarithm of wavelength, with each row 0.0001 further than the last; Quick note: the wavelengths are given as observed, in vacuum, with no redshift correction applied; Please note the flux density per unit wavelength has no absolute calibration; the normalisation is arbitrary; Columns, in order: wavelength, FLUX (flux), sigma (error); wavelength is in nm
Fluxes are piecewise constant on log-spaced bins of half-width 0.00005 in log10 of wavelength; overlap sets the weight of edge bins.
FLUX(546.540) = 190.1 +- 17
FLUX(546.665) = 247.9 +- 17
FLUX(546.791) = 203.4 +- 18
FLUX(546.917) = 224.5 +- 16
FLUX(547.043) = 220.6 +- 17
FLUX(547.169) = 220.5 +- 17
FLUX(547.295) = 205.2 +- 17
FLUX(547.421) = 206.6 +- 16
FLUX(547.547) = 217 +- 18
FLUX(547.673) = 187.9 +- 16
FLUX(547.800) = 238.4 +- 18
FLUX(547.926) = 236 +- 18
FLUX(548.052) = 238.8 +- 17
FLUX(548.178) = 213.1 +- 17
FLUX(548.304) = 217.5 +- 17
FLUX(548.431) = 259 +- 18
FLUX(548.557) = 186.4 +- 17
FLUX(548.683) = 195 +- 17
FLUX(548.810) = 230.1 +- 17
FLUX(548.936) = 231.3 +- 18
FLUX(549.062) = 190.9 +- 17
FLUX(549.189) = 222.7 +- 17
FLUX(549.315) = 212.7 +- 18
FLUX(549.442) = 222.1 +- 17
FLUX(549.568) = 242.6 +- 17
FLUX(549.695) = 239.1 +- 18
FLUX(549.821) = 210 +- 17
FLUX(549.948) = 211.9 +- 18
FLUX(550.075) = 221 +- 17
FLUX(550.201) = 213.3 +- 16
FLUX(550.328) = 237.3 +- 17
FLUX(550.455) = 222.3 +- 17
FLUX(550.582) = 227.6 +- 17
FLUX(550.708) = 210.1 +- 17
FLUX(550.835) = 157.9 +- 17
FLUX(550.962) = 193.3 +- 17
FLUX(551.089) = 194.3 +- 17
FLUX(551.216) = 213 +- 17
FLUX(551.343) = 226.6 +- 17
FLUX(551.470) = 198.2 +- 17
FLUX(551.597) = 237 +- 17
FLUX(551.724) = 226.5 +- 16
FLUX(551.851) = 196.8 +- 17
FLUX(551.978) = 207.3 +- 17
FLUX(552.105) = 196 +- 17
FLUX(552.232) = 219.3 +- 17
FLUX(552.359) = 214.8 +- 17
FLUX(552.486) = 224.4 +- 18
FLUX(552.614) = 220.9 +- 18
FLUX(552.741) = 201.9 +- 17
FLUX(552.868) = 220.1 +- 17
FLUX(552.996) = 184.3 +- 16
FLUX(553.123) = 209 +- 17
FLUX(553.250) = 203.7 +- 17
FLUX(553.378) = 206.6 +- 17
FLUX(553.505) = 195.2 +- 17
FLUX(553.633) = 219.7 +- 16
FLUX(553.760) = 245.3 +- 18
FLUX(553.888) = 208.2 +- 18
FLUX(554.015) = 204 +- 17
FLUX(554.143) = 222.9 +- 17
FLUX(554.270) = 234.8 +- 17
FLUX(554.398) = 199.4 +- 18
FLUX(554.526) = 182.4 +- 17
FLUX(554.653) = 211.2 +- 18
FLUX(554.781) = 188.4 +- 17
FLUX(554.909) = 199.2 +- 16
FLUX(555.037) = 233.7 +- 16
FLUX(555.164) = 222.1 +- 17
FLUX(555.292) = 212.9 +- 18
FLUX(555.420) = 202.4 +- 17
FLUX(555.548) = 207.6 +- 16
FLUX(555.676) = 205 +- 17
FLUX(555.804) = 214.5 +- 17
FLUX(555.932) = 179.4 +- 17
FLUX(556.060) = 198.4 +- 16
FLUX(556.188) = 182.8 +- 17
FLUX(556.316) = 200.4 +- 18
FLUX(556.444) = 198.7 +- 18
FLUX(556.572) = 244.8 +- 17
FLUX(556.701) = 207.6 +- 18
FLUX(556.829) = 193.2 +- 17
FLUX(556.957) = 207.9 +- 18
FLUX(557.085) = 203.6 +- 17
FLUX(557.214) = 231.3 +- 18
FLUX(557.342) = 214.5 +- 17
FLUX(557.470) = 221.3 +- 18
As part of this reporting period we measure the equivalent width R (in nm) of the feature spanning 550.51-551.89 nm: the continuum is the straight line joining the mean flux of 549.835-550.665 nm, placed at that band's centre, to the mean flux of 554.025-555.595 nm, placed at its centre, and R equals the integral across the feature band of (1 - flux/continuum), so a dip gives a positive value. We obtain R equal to 0.07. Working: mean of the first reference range 221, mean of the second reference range 210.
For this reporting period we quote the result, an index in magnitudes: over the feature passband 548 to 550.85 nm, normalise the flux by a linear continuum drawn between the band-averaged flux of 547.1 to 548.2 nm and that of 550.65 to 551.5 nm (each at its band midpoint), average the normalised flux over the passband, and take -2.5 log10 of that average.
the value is -0.05 mag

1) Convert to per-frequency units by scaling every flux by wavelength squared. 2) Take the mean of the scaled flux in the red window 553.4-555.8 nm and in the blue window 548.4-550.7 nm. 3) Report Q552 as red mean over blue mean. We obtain 1.0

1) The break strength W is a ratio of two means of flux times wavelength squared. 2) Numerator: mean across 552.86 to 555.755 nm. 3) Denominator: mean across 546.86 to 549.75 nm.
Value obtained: 0.97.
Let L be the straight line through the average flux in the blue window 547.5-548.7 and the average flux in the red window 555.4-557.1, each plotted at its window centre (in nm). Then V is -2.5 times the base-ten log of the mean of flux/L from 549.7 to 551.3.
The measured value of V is 0.02 mag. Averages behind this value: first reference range 220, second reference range 203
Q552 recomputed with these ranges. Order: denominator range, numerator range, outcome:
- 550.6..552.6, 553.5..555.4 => 1.03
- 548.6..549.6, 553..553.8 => 0.98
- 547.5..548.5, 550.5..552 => 0.93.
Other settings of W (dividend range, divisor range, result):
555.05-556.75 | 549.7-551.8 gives 0.99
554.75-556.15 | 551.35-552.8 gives 0.98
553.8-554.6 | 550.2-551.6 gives 1.01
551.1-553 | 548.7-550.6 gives 0.97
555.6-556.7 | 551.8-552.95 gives 0.98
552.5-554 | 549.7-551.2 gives 1.01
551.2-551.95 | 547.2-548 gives 1.02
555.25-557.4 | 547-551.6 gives 0.98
